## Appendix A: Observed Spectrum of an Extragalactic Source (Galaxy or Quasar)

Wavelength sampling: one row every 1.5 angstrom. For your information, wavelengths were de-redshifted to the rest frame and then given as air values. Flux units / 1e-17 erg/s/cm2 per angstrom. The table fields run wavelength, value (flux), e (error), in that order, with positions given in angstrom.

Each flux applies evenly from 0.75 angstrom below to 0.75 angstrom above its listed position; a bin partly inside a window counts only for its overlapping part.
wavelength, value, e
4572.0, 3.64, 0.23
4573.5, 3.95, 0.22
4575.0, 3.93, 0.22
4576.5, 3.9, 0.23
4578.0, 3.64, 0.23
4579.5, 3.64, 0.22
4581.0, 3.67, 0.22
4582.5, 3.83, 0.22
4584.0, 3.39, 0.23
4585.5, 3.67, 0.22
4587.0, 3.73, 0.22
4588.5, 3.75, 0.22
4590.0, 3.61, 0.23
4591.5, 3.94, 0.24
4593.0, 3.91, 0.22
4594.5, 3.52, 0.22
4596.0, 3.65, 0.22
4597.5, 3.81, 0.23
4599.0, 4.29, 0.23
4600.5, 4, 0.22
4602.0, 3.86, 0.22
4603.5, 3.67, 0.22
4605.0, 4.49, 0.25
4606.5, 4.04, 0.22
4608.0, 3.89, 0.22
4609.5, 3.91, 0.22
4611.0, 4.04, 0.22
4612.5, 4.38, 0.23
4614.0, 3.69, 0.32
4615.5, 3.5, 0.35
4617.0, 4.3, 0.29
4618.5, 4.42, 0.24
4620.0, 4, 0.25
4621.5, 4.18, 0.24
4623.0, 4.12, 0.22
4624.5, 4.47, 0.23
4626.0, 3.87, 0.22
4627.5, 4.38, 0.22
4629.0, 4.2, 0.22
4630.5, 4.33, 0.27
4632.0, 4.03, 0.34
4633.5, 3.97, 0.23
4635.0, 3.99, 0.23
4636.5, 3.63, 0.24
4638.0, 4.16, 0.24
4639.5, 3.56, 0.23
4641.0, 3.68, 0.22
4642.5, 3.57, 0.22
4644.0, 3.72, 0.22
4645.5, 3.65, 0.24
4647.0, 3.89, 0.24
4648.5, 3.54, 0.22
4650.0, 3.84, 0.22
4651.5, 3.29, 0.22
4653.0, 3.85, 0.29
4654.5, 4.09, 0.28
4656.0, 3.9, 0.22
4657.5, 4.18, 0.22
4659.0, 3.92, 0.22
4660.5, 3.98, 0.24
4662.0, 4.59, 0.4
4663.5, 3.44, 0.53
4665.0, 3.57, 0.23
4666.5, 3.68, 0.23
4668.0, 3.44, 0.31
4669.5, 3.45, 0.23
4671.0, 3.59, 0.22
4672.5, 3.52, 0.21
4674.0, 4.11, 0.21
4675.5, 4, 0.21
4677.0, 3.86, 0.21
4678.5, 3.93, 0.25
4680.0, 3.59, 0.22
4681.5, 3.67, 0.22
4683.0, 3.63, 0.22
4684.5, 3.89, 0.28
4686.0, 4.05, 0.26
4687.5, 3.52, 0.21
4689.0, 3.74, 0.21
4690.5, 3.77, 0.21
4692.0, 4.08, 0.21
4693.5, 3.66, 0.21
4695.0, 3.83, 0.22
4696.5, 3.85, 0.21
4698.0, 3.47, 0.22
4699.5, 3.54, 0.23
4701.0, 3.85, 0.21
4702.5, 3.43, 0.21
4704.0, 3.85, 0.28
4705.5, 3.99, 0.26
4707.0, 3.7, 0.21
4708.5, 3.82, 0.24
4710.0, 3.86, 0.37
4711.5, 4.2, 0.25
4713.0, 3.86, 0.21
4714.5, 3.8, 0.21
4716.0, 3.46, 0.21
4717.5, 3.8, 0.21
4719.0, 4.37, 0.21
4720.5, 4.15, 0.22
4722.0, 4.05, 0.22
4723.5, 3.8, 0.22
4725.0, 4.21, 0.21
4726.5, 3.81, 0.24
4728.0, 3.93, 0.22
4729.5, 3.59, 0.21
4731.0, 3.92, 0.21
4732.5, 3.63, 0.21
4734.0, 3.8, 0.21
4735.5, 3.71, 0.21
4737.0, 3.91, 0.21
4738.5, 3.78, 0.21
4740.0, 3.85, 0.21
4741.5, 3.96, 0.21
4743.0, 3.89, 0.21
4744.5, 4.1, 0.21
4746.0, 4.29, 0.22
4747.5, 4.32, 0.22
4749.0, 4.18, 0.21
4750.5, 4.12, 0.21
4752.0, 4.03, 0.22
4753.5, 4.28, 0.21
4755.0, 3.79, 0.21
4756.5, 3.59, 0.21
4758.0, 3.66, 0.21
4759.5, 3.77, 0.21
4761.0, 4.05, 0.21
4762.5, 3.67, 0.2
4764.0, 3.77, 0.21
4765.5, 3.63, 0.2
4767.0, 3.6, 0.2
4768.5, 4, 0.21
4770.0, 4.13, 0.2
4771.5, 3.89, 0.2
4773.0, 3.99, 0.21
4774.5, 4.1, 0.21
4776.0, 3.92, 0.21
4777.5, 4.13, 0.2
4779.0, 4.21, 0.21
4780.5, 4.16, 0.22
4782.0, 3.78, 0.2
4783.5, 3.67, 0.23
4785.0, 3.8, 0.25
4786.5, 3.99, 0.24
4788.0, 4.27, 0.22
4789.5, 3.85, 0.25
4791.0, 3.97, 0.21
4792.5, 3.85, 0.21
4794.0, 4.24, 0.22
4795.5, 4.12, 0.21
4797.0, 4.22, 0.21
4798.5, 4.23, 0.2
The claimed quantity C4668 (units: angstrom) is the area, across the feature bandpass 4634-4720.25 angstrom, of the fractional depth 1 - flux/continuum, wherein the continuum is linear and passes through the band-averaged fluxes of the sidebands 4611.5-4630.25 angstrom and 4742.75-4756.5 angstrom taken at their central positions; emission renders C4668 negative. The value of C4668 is 6.76 angstrom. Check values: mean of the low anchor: 4.13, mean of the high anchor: 4.09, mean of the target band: 3.79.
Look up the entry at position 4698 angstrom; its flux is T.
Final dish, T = 3.47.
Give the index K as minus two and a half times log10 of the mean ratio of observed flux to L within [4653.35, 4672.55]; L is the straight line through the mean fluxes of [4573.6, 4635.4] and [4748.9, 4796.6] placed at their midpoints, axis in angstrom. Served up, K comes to 0.04 mag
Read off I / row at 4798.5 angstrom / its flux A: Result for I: 4.23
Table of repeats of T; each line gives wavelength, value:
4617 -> 4.3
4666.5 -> 3.68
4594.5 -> 3.52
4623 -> 4.12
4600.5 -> 4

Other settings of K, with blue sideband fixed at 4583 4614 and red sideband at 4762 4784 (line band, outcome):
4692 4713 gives 0.031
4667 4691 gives 0.045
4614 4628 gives -0.063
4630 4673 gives 0.026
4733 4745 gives 0.012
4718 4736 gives -0.003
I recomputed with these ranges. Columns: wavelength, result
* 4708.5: 3.82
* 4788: 4.27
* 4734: 3.8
